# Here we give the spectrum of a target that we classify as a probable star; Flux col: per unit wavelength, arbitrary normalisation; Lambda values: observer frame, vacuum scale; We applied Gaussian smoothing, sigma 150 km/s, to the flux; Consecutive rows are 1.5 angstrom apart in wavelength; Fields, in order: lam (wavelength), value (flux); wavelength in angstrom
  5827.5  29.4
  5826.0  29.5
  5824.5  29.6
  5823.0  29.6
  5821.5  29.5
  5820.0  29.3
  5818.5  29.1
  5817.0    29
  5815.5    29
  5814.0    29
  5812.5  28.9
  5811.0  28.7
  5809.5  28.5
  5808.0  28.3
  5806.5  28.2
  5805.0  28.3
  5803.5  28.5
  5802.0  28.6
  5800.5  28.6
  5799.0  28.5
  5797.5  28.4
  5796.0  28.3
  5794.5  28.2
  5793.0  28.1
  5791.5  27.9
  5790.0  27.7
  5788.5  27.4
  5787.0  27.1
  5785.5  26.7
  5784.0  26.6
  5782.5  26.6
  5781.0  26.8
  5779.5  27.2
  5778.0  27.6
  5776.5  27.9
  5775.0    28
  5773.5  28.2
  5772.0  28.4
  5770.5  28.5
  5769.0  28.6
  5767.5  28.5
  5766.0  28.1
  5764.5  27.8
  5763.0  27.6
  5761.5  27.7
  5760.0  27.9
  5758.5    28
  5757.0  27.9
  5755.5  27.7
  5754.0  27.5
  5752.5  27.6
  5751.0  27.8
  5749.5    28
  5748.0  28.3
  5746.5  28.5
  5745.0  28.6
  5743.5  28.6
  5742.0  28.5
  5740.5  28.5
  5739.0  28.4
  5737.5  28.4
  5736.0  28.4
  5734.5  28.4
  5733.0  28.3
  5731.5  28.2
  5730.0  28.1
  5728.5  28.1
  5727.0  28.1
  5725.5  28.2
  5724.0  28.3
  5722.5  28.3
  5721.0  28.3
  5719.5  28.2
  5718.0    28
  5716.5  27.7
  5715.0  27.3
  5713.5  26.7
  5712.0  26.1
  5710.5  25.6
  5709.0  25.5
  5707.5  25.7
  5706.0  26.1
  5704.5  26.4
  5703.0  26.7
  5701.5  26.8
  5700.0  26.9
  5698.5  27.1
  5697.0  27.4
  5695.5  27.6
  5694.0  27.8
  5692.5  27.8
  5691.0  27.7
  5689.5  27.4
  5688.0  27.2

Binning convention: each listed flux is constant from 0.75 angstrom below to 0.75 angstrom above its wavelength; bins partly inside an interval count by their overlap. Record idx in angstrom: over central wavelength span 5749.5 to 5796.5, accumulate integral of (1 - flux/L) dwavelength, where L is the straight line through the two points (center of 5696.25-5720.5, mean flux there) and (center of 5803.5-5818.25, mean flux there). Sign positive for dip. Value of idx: 0.4 angstrom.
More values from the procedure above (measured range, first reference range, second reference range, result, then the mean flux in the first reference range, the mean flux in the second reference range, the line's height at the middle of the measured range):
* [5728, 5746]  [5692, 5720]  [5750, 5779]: -0.60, 26.9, 28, 27.5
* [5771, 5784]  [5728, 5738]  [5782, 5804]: 0.18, 28.3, 27.8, 27.9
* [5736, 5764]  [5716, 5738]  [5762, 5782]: -0.03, 28.2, 27.9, 28.1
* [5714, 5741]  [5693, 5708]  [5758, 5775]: -0.76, 26.9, 28.1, 27.4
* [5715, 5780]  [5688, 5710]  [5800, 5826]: -0.84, 26.9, 28.9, 27.8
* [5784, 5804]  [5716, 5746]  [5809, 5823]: 0.63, 28.3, 29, 28.8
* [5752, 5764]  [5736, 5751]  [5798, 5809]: 0.28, 28.4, 28.4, 28.4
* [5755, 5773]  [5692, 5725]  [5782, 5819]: -0.20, 27.1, 28.2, 27.7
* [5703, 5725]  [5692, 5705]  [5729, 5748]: 0.50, 27.2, 28.4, 27.6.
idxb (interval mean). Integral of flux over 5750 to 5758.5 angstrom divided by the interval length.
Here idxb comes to 27.7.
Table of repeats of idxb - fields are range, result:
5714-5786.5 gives 28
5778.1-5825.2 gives 28.3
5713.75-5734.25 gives 28.1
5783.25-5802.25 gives 27.8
